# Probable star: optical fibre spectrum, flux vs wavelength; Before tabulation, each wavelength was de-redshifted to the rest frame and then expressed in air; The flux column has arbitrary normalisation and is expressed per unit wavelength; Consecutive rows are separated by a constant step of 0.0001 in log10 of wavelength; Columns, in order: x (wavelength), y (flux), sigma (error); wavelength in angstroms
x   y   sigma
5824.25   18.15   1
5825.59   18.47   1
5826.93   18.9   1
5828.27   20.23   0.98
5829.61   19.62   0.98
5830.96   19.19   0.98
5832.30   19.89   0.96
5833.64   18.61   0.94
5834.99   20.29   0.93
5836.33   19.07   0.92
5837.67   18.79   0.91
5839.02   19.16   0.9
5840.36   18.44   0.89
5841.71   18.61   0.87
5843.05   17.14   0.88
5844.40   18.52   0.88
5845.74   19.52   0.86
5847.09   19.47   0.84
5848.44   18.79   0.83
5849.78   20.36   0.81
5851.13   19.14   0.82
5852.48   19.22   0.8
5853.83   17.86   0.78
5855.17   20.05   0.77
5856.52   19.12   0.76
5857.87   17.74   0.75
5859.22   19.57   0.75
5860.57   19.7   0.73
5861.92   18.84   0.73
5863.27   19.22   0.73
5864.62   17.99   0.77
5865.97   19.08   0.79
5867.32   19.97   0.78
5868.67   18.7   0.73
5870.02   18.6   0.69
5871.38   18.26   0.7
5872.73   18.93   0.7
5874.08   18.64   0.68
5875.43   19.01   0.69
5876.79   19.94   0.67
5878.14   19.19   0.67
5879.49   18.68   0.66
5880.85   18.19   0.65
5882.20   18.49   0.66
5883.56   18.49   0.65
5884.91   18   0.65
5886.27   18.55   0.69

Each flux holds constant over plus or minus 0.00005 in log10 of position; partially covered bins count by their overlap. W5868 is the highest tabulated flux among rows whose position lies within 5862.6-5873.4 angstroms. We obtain 19.97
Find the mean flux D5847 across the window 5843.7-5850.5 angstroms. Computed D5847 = 19.3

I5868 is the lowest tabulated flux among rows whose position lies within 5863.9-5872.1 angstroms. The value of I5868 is 17.99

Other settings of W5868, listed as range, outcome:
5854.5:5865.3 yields 20.05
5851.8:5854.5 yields 19.22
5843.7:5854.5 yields 20.36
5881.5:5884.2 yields 18.49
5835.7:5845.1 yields 19.16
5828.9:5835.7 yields 20.29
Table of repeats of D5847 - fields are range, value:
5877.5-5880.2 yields 18.9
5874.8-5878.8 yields 19.4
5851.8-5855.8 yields 19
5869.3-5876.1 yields 18.7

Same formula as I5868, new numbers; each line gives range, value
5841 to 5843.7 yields 17.14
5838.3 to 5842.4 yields 18.44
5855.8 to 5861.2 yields 17.74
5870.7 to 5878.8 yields 18.26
